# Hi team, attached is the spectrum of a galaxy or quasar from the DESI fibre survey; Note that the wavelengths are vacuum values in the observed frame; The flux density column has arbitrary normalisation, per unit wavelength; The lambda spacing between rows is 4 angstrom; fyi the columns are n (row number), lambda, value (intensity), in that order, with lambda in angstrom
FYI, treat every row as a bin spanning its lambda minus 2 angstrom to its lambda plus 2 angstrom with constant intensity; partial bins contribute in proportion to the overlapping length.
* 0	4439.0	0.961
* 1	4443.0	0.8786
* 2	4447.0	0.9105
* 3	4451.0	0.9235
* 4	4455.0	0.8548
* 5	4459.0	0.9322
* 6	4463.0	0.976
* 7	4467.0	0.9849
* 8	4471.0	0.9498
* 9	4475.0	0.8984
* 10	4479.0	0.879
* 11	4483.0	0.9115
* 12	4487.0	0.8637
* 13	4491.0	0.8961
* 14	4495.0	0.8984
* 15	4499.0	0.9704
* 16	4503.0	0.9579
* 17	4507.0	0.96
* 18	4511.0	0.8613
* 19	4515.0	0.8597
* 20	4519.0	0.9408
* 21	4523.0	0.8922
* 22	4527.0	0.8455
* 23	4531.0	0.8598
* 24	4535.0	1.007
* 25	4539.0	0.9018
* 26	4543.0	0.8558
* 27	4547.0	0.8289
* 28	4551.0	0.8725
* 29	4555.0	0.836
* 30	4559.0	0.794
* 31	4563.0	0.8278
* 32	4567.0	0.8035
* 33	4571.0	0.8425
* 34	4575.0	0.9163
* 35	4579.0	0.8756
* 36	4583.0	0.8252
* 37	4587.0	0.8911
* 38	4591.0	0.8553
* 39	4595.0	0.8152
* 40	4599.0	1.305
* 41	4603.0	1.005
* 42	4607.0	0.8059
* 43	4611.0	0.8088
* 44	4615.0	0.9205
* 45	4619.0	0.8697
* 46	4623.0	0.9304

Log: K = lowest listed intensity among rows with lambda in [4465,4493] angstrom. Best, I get 0.8637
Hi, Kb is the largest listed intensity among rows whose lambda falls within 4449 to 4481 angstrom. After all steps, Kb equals 0.9849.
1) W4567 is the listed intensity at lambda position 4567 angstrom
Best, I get 0.8035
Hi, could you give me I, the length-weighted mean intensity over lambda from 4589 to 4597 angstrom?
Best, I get 0.835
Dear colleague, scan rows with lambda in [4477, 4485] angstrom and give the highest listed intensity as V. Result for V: 0.9115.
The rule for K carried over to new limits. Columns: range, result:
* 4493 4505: 0.8984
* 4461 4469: 0.976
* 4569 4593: 0.8252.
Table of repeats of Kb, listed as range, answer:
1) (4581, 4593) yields 0.8911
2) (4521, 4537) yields 1.007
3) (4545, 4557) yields 0.8725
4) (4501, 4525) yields 0.96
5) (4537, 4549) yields 0.9018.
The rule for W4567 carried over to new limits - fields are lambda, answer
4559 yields 0.794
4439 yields 0.961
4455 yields 0.8548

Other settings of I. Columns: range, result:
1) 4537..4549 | 0.862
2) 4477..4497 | 0.89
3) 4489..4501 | 0.922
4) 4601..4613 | 0.873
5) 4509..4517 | 0.861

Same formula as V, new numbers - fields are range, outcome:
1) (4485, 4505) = 0.9704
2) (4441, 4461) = 0.9322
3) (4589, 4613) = 1.305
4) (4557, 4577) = 0.9163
